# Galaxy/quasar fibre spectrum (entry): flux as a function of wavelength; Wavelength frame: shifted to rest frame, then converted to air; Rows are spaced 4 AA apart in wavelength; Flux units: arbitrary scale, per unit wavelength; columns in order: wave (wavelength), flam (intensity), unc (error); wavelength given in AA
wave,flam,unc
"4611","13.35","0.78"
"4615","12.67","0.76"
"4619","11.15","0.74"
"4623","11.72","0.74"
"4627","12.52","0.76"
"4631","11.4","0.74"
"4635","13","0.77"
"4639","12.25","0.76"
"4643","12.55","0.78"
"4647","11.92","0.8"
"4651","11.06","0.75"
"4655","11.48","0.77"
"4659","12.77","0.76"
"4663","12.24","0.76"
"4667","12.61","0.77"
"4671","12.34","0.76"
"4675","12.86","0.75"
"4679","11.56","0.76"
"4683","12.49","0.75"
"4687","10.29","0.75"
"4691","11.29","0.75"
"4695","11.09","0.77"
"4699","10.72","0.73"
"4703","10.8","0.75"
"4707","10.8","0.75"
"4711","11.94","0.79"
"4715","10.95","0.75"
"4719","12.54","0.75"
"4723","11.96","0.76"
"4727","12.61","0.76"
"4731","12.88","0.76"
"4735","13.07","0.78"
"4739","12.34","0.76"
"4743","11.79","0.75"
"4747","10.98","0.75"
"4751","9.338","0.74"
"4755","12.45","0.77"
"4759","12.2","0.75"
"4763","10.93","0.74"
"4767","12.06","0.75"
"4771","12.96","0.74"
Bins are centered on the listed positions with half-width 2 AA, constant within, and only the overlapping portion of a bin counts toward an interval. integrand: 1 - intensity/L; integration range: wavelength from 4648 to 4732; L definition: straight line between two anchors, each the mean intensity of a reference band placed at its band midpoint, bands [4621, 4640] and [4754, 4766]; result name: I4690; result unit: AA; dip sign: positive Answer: 1.8 AA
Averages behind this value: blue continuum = 12.2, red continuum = 11.8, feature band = 11.8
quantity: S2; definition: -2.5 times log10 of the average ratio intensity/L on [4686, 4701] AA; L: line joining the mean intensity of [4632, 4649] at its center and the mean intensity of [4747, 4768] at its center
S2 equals 0.10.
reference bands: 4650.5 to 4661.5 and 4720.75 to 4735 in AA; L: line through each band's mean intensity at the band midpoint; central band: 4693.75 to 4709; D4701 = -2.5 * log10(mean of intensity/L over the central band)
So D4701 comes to 0.14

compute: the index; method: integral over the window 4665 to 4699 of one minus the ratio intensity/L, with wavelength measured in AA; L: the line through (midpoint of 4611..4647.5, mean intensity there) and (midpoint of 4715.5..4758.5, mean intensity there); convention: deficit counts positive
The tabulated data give 1.0 AA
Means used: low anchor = 12.2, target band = 11.8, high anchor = 12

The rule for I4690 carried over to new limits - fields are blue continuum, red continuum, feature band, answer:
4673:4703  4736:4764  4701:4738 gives -1.6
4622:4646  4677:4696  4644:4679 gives -1.1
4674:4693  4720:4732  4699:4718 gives 1.5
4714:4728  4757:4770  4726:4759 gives 0.0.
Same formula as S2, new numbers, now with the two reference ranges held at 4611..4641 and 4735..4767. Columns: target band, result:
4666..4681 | -0.033 mag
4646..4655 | 0.058 mag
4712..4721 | -0.002 mag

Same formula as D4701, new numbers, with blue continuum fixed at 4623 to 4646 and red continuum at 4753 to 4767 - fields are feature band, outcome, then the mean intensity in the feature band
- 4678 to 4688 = 0.053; 11.6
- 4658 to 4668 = -0.029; 12.5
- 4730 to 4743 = -0.057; 12.6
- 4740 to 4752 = 0.093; 11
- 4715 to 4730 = -0.019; 12.2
